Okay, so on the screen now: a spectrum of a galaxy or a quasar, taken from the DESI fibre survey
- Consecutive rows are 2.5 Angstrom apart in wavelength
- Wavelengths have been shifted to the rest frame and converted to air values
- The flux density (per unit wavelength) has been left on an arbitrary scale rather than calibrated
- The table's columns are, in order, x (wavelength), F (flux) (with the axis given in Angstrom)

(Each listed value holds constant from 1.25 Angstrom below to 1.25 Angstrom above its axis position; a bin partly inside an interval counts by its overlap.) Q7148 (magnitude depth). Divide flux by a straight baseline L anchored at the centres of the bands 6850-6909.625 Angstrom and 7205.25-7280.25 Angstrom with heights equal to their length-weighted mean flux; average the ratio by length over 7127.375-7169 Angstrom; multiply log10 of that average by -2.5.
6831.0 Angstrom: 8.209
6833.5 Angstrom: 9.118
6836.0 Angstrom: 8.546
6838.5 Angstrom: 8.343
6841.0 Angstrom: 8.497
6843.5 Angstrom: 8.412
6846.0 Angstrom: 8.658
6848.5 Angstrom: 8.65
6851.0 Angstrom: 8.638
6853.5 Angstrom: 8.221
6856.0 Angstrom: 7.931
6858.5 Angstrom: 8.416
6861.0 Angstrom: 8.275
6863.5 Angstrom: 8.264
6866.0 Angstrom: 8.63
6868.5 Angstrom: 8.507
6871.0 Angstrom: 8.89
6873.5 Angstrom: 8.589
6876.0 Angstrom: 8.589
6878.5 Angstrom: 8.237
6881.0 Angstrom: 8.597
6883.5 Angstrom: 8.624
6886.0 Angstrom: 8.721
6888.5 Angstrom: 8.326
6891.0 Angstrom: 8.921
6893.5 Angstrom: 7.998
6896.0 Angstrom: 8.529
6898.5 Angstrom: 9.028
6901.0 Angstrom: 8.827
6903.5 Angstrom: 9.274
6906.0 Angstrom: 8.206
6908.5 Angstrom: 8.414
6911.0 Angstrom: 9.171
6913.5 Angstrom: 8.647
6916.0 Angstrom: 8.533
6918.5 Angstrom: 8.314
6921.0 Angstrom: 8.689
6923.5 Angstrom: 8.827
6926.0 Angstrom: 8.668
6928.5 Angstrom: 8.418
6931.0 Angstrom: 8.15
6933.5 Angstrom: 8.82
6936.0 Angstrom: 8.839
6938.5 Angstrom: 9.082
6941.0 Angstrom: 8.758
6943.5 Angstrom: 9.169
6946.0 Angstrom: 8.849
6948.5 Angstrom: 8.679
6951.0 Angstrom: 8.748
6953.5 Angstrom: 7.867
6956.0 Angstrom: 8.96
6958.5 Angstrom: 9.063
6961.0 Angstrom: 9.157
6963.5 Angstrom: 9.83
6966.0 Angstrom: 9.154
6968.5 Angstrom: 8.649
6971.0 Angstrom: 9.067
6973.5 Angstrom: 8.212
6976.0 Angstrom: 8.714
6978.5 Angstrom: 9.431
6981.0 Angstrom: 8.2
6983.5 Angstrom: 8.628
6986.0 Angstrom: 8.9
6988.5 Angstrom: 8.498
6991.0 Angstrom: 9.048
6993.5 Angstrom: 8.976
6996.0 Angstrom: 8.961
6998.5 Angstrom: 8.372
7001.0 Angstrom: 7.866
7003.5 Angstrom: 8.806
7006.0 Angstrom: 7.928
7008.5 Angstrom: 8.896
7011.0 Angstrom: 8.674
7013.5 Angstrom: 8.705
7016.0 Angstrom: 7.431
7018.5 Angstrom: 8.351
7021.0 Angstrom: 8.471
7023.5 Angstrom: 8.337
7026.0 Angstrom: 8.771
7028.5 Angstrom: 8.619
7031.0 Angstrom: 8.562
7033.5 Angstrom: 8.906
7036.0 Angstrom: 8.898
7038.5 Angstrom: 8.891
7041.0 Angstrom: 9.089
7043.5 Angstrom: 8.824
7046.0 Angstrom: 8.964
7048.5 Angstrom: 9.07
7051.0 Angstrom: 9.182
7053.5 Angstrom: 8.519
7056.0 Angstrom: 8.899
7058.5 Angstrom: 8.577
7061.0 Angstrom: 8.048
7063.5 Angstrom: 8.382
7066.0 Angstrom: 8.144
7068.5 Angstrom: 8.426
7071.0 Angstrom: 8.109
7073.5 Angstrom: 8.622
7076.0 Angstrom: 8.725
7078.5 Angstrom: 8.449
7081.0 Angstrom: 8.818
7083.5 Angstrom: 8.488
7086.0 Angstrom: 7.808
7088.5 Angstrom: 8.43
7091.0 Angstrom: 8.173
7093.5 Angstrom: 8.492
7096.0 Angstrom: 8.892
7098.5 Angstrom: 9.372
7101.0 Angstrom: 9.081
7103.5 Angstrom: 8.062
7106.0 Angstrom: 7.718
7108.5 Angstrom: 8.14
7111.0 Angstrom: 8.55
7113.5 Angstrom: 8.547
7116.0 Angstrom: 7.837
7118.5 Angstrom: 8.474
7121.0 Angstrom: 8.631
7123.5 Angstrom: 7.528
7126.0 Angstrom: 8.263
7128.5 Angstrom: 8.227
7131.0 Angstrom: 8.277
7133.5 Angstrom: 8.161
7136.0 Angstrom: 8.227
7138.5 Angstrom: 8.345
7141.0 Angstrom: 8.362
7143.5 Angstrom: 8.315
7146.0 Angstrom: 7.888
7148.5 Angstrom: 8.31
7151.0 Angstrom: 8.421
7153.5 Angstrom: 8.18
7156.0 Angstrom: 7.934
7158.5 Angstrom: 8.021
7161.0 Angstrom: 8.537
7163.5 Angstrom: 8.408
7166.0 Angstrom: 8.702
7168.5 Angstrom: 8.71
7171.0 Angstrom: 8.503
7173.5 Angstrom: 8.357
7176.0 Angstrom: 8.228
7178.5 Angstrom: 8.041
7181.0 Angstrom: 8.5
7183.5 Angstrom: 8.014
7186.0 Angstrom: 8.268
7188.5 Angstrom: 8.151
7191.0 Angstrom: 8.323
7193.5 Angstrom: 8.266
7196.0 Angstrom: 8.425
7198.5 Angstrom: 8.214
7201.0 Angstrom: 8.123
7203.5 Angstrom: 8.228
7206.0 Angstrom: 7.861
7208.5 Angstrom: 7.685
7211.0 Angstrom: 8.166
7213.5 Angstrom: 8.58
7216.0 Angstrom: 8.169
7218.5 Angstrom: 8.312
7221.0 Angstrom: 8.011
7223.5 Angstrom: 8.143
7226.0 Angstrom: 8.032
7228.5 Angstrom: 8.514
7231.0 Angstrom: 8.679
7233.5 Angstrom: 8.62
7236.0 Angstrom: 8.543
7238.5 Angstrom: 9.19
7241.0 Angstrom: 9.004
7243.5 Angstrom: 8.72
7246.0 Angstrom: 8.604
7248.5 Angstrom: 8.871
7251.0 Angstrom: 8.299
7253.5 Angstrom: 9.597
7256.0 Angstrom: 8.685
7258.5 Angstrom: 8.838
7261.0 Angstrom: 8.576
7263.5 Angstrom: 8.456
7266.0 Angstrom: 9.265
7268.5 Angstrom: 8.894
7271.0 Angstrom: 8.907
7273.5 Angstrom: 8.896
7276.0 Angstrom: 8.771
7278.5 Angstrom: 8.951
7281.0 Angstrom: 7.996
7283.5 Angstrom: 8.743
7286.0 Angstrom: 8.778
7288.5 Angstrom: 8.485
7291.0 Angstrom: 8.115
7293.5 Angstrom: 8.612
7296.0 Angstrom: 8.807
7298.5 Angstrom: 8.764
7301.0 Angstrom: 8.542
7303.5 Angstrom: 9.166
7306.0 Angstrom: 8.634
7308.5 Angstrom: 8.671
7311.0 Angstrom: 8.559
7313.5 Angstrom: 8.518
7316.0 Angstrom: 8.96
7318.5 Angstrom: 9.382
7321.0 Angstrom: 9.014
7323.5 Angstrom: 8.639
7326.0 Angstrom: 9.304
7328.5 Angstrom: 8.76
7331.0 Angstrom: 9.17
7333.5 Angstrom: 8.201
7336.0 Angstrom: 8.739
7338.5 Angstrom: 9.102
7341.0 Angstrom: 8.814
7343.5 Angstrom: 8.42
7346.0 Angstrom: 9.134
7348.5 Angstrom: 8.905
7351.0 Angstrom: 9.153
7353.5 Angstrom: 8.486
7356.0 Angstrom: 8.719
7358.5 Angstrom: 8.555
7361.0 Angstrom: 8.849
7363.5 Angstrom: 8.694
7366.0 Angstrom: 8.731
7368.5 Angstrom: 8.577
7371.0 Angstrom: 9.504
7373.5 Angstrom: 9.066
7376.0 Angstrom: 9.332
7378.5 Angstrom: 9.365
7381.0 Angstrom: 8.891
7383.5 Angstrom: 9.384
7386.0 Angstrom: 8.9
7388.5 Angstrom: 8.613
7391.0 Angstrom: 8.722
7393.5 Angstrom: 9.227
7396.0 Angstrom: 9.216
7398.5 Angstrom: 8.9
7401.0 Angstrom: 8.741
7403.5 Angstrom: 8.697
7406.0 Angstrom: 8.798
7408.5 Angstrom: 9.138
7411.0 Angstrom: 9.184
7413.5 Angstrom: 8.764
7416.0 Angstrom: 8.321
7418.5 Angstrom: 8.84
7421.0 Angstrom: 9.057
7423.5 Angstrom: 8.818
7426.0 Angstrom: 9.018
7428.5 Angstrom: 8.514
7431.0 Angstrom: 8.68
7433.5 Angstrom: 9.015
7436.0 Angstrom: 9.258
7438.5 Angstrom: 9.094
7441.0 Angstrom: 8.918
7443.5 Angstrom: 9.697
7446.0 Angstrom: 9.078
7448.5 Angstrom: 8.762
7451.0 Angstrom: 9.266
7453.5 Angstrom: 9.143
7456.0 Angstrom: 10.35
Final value 0.04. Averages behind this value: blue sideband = 8.53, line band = 8.29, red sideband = 8.6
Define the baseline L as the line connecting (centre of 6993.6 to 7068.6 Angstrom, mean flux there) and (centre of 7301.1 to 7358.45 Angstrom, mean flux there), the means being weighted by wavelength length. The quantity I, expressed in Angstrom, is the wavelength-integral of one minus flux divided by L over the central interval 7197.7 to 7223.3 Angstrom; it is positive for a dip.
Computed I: 1.8 Angstrom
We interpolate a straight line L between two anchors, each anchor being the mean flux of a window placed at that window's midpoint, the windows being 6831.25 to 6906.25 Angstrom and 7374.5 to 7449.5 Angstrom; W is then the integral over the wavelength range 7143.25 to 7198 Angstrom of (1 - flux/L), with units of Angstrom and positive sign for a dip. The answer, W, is 3.0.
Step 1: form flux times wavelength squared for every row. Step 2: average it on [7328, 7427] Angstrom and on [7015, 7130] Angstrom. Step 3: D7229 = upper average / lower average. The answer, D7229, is 1.14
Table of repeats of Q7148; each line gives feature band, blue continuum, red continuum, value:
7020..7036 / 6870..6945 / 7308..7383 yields 0.011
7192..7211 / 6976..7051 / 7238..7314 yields 0.077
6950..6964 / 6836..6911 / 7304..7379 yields -0.037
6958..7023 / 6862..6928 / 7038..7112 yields -0.012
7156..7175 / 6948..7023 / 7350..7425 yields 0.044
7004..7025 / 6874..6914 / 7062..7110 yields 0.018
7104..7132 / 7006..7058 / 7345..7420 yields 0.070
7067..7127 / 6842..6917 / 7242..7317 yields 0.031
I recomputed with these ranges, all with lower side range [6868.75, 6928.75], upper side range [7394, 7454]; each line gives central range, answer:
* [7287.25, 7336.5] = 0.7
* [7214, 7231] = 1.1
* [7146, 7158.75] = 0.9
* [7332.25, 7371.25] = 0.6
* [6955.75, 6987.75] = -0.9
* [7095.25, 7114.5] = 0.5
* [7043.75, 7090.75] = 1.1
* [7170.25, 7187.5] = 1.1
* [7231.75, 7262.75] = 0.2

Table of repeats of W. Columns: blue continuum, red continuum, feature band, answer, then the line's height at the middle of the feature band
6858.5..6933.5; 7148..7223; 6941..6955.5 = -0.3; 8.52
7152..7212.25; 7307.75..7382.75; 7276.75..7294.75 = 0.2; 8.65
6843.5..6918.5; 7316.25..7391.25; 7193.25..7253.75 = 2.7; 8.81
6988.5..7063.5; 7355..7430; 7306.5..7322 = 0.0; 8.85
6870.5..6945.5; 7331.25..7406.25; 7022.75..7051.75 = -0.4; 8.72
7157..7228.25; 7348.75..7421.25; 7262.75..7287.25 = -0.7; 8.53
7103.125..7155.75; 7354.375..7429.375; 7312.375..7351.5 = -0.6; 8.75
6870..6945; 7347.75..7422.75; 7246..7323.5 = 0.9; 8.86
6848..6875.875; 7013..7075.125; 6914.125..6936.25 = -0.2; 8.5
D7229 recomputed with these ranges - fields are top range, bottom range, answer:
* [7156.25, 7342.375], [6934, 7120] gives 1.06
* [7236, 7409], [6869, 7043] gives 1.13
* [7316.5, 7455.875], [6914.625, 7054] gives 1.15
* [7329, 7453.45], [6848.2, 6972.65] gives 1.18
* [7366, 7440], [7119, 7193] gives 1.16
